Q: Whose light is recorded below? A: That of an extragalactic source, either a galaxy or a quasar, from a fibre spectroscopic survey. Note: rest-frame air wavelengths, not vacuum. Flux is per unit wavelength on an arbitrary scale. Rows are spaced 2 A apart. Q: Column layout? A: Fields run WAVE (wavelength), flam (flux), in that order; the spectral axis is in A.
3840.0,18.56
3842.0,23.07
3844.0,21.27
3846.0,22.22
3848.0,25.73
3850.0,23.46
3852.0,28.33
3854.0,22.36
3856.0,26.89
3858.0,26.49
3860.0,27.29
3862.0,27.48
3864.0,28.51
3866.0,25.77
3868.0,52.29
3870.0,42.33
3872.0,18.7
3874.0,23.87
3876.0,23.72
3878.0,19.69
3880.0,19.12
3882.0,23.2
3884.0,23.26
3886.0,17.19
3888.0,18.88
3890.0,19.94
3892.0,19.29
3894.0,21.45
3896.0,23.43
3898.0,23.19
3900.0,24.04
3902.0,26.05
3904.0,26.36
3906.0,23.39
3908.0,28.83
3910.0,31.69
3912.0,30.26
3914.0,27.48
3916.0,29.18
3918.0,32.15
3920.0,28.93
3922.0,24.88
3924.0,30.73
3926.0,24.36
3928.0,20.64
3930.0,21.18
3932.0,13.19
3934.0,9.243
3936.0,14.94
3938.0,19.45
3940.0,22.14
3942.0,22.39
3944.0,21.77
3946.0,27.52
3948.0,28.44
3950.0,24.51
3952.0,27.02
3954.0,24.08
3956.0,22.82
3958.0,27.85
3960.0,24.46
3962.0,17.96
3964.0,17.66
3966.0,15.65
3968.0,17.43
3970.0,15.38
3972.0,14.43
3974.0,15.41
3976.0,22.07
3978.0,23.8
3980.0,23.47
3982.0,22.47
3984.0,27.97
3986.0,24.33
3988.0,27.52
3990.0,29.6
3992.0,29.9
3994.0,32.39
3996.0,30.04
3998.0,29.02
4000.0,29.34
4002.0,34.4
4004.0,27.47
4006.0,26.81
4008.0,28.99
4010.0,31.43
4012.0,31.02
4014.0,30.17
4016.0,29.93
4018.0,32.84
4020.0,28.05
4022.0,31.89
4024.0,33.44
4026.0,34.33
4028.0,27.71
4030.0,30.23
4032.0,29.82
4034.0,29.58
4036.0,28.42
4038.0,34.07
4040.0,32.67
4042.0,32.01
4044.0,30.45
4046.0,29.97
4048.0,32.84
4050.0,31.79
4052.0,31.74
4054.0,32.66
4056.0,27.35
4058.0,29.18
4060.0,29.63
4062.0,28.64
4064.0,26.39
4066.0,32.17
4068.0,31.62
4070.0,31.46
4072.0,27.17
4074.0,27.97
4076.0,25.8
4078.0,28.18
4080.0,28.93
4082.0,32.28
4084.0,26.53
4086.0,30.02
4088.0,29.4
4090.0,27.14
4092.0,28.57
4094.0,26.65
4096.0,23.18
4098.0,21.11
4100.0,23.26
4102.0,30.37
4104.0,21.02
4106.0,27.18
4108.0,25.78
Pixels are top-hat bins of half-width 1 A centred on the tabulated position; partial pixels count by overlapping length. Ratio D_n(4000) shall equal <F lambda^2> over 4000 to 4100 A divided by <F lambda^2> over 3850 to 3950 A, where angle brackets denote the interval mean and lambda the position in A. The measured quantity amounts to 1.3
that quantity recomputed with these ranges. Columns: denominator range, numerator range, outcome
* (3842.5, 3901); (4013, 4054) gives 1.36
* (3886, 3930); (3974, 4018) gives 1.16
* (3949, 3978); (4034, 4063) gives 1.56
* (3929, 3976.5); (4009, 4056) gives 1.60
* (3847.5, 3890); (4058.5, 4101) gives 1.20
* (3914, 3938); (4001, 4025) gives 1.40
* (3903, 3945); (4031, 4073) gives 1.36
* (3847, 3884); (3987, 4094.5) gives 1.22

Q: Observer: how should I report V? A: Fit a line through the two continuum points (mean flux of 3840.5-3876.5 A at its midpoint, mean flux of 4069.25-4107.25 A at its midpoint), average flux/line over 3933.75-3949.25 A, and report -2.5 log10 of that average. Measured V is 0.26 mag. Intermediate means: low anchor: 27.1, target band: 21.4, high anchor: 27.1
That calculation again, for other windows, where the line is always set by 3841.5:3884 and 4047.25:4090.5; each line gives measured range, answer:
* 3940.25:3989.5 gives 0.24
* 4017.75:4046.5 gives -0.08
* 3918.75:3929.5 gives 0.06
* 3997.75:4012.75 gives -0.05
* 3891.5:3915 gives 0.05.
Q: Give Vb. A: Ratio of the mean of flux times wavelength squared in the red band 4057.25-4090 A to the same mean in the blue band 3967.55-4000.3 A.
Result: 1.24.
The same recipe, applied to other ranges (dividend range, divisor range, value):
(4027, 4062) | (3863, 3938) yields 1.34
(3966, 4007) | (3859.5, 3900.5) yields 1.06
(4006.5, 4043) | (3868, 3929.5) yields 1.30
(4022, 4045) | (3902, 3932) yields 1.24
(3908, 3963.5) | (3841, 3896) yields 1.00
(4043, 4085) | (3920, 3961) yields 1.39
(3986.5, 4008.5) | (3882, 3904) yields 1.42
